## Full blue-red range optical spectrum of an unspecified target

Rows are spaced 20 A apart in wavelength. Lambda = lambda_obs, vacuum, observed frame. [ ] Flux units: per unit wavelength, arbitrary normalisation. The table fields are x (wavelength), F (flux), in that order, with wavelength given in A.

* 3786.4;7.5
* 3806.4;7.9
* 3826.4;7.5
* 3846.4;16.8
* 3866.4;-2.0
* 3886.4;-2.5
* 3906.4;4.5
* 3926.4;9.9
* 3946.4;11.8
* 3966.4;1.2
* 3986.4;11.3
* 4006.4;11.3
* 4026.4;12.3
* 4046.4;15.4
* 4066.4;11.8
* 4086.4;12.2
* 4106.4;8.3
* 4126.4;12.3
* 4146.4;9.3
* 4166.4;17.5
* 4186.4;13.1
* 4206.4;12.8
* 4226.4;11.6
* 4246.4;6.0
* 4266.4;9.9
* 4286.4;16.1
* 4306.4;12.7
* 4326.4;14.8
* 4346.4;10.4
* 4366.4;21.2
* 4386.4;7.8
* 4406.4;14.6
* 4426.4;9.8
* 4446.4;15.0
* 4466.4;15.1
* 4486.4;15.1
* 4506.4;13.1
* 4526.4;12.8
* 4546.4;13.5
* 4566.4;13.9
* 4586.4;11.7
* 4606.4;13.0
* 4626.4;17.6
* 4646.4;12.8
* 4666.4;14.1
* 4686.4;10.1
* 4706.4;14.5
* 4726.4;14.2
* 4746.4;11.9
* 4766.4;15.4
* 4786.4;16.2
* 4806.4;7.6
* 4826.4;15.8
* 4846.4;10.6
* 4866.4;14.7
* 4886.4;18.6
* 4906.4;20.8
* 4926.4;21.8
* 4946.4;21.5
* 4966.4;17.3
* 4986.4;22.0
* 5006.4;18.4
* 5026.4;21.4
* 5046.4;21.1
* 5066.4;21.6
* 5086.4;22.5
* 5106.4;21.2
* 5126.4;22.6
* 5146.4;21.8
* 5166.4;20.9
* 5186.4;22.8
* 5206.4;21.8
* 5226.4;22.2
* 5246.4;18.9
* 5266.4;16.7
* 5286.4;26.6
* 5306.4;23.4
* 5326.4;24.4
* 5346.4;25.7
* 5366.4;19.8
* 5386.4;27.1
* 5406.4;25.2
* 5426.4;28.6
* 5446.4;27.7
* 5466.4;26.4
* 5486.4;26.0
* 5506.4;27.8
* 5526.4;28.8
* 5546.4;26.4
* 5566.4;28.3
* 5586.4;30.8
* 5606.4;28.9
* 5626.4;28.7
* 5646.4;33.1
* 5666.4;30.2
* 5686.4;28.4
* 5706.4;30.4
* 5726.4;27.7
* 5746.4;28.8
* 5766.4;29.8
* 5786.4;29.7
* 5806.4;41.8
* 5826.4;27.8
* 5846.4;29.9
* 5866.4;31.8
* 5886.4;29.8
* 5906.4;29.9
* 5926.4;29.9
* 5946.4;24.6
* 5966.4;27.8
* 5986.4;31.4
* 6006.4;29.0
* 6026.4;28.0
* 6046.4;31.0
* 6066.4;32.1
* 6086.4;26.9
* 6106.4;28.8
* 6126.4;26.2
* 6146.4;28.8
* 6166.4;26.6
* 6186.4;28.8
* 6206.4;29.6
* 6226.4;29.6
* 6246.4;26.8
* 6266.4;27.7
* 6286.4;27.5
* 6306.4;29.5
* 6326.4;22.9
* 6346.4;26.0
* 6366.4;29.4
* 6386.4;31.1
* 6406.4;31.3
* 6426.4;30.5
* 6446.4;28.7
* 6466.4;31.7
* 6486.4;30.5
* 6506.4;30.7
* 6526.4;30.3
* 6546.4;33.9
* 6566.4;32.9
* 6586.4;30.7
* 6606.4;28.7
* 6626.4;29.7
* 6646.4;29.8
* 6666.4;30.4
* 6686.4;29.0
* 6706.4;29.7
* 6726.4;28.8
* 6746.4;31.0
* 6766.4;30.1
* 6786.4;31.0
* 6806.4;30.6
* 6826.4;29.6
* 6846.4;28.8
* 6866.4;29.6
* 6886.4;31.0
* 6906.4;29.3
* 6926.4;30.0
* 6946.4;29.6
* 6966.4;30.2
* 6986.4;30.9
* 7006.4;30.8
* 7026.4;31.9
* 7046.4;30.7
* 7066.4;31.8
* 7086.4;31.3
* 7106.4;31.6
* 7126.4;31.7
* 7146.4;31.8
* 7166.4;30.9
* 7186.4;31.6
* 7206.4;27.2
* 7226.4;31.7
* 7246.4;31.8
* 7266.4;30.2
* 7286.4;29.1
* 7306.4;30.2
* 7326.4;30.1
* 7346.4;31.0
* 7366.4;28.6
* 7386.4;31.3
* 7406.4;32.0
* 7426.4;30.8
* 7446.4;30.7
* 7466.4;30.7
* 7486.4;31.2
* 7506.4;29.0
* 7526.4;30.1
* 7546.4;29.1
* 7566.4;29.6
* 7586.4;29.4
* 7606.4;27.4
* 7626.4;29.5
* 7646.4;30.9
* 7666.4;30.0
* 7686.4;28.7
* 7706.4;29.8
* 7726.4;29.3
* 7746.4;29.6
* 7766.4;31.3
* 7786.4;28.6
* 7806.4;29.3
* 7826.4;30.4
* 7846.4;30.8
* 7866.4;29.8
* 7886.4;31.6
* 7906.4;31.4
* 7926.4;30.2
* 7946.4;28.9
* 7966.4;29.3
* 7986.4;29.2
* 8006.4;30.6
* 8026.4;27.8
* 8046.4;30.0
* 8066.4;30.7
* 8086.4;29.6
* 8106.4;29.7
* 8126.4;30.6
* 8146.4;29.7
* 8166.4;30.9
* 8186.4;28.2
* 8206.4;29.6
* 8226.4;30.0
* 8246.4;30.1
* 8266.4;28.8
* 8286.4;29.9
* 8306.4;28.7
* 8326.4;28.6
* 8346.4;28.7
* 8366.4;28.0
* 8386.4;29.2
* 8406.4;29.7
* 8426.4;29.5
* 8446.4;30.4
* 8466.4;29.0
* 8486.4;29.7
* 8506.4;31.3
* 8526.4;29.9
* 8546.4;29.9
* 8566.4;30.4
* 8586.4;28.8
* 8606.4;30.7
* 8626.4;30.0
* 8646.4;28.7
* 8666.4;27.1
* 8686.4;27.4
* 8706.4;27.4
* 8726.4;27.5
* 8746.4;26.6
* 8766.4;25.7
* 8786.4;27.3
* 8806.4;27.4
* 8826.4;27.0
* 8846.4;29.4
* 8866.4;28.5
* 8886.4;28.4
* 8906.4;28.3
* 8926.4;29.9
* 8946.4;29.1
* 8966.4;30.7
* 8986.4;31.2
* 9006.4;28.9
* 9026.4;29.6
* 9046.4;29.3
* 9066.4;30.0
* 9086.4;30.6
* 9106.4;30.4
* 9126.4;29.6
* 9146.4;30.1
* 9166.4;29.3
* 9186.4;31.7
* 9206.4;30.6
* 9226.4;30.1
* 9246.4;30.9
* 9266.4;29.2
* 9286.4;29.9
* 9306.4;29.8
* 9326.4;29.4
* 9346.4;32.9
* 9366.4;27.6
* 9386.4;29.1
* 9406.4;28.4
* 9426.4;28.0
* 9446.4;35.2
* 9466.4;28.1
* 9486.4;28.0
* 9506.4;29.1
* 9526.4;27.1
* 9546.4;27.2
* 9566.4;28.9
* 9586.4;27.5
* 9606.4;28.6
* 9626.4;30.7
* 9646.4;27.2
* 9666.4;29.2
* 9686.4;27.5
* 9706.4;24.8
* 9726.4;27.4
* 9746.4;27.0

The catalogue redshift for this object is 0.22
